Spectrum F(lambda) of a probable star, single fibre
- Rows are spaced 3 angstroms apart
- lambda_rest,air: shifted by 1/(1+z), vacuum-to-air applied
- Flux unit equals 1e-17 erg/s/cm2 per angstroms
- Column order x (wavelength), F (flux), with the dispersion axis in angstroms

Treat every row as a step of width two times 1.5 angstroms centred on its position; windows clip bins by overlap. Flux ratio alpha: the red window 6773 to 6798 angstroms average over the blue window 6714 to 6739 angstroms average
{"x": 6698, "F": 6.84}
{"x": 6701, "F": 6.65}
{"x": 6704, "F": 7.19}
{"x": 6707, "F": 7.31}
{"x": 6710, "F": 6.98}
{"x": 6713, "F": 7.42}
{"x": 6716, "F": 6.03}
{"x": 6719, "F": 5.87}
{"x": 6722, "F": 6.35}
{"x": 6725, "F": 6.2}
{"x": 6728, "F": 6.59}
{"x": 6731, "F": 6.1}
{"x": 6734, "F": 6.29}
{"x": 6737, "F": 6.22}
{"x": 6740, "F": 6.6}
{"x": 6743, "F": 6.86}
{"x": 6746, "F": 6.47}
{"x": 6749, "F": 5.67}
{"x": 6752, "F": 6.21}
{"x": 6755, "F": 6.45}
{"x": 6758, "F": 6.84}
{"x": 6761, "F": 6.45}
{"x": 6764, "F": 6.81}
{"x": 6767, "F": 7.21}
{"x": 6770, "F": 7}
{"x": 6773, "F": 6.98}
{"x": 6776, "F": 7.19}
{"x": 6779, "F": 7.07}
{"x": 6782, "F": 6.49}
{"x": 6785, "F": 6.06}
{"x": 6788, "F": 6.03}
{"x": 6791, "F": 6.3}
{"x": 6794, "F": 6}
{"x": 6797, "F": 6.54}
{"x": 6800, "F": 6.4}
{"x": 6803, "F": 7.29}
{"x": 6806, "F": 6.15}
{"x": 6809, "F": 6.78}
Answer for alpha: 1.04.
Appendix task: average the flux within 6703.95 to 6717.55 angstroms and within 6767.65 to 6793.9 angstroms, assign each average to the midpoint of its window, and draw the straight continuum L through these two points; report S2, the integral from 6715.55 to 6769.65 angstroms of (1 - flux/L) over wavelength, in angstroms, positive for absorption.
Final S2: 3.04 angstroms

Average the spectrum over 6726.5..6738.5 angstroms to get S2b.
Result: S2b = 6.3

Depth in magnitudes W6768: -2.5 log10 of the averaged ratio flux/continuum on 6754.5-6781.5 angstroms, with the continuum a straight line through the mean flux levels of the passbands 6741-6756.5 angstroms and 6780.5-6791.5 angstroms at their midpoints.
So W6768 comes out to -0.10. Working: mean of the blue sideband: 6.34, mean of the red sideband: 6.21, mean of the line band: 6.89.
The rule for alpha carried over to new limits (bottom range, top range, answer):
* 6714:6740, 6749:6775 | 1.07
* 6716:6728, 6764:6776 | 1.14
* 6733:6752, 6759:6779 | 1.10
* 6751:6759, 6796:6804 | 1.03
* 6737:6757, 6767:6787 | 1.07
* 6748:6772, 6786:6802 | 0.95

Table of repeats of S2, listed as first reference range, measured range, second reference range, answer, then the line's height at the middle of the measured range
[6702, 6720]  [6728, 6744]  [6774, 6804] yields 0.74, 6.73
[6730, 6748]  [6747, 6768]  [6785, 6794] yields -0.67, 6.3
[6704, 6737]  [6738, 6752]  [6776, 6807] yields 0.30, 6.51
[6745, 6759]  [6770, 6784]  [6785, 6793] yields -1.62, 6.19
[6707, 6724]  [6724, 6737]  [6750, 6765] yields 0.54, 6.56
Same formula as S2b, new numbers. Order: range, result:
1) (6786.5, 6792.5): 6.16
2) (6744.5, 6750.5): 6.07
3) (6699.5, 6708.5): 7.05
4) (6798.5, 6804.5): 6.85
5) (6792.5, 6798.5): 6.27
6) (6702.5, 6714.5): 7.23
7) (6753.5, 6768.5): 6.75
